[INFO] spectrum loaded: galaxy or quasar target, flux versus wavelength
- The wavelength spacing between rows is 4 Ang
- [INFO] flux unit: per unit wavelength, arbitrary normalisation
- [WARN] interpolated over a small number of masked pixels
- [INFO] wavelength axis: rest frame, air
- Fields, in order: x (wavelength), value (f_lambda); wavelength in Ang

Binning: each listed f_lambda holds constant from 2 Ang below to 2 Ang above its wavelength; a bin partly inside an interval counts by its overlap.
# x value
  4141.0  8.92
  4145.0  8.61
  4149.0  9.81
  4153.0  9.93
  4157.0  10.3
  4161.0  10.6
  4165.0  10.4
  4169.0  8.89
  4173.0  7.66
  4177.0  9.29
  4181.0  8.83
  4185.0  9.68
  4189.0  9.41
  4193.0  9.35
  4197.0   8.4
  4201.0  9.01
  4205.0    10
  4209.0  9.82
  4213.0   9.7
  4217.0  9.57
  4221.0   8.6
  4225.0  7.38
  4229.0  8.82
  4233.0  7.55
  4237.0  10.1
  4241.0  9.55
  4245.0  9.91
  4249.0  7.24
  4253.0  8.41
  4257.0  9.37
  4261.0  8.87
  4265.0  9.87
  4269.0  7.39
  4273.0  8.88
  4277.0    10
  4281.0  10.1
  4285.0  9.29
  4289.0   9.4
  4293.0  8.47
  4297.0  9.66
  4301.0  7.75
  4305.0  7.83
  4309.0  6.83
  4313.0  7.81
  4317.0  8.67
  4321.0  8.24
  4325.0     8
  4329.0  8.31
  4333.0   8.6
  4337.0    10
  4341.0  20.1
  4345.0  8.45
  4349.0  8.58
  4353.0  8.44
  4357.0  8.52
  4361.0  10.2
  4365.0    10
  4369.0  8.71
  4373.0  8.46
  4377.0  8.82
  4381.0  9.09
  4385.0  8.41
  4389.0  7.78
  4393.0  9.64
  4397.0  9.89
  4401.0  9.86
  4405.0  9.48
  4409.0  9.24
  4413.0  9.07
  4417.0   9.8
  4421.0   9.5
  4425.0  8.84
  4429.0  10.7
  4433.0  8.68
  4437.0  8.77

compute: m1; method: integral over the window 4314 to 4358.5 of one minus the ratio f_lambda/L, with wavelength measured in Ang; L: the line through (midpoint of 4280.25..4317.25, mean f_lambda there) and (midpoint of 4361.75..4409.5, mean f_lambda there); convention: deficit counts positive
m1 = -4.1 Ang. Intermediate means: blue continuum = 8.53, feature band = 9.6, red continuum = 9.14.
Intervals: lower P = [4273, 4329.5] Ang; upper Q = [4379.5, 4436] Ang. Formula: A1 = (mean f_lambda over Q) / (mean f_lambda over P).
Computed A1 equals 1.1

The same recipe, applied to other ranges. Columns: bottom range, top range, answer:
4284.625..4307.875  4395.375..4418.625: 1.11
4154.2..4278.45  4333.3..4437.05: 1.05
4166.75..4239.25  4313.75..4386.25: 1.04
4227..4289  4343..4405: 1.00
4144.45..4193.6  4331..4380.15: 1.04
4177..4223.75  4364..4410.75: 0.98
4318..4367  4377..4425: 0.94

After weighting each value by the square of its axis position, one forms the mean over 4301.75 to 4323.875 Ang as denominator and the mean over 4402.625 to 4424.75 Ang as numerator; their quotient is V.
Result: 1.2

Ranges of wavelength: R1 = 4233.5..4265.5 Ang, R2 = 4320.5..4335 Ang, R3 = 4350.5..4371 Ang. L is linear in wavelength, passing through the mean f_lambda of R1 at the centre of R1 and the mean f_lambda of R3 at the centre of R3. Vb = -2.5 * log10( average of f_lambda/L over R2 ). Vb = 0.10 mag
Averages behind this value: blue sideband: 9.06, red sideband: 9.16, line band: 8.29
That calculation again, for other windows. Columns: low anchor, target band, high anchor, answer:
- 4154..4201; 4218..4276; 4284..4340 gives 0.03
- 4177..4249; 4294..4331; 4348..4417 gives 0.12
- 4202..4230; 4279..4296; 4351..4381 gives -0.03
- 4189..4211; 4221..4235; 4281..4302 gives 0.16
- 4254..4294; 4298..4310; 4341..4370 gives 0.21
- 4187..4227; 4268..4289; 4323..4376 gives 0.02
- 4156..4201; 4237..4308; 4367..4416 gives 0.03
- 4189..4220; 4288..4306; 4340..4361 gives 0.16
